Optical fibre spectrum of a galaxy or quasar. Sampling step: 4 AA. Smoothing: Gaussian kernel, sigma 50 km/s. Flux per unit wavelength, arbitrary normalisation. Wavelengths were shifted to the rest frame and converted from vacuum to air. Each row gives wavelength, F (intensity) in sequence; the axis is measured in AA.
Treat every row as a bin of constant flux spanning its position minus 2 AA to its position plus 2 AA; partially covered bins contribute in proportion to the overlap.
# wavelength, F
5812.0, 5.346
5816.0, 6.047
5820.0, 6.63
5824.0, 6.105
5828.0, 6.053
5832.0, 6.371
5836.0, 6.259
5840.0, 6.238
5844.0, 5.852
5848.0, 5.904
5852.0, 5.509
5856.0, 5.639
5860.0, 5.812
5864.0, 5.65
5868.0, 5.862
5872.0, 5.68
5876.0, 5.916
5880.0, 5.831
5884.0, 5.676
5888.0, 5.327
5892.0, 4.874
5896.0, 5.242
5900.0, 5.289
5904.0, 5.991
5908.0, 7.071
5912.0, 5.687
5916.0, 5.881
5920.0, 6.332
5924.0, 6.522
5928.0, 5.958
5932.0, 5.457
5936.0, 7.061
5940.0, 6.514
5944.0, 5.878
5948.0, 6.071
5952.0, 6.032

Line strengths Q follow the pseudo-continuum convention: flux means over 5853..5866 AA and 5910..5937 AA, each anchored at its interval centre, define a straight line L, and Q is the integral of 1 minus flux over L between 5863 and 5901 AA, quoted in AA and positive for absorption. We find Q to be 1.9 AA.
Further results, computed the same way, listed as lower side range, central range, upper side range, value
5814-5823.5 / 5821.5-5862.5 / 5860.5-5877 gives 0.53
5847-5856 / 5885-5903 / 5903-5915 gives 2.47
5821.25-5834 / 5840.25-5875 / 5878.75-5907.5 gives 0.75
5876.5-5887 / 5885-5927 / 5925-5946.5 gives 0.87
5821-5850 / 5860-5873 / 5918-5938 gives 0.90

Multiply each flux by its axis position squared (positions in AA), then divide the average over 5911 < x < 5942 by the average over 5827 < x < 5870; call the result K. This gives 1.07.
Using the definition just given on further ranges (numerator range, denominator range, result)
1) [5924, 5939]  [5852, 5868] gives 1.12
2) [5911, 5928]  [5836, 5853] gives 1.06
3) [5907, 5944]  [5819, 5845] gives 1.04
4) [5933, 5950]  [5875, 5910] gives 1.13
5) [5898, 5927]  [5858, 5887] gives 1.07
